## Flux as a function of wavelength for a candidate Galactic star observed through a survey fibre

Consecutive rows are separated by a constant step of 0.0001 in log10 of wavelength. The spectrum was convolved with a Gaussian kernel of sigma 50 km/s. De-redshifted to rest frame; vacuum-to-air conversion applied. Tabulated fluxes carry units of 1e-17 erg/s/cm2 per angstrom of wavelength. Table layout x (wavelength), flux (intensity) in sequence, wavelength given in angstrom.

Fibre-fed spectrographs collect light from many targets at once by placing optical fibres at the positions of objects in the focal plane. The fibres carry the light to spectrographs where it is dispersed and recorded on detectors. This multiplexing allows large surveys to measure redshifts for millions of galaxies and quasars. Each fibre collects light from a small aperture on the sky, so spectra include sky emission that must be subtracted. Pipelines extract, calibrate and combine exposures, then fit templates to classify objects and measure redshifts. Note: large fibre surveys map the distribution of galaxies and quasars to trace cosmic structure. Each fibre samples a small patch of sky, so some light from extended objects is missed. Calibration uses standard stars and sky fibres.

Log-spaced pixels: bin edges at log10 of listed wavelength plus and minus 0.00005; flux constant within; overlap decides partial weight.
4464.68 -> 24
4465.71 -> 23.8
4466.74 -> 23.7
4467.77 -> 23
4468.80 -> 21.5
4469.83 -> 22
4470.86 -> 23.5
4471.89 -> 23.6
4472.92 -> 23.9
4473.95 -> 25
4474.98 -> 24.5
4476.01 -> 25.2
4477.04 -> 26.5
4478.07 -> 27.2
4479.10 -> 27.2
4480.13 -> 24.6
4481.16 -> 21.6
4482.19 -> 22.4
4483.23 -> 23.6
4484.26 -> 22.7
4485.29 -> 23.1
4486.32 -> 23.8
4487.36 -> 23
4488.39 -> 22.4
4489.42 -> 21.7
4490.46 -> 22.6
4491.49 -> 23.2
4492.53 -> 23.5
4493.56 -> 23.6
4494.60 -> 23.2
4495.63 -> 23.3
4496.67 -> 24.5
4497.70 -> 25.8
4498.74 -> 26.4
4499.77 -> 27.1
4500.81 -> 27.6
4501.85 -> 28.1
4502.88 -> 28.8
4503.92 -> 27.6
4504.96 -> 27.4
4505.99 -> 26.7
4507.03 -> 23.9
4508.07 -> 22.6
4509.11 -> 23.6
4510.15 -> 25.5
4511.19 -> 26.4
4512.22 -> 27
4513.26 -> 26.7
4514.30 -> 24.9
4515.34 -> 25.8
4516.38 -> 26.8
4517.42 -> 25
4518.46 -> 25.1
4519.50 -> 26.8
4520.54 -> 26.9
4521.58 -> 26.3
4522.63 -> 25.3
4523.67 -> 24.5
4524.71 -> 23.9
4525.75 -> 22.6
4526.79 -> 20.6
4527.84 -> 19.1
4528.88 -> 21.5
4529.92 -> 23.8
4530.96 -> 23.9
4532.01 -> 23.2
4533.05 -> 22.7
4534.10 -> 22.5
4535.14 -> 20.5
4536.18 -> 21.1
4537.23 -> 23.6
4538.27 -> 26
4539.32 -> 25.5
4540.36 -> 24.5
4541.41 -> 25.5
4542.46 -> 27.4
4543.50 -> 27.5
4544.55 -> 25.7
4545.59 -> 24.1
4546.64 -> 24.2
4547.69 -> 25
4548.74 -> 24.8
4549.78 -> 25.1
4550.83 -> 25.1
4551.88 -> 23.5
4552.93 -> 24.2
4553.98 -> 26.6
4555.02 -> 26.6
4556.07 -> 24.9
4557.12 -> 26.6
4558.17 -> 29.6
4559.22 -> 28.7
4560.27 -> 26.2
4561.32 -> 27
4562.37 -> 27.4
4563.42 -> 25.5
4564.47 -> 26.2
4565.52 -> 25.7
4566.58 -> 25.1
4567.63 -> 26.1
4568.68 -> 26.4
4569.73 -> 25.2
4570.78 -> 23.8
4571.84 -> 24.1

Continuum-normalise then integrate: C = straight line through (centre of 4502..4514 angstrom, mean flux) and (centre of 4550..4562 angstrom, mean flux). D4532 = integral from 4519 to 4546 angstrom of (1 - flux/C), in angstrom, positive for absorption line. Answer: 2.2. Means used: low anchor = 26.1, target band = 24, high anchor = 26.3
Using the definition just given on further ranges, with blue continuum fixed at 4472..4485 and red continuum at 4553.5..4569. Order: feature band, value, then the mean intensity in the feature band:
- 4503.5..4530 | 0.6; 24.9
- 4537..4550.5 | 0.4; 25.3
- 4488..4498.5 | 0.6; 23.5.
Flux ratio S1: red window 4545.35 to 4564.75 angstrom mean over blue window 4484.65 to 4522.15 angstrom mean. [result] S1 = 1.03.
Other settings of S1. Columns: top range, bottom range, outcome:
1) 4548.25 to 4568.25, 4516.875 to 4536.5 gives 1.11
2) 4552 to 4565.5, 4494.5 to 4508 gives 1.01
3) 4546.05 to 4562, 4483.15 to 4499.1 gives 1.10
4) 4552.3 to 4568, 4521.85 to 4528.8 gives 1.16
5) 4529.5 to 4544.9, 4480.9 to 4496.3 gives 1.06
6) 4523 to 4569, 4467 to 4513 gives 1.01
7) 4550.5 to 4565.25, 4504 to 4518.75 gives 1.03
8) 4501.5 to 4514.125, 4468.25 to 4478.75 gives 1.07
